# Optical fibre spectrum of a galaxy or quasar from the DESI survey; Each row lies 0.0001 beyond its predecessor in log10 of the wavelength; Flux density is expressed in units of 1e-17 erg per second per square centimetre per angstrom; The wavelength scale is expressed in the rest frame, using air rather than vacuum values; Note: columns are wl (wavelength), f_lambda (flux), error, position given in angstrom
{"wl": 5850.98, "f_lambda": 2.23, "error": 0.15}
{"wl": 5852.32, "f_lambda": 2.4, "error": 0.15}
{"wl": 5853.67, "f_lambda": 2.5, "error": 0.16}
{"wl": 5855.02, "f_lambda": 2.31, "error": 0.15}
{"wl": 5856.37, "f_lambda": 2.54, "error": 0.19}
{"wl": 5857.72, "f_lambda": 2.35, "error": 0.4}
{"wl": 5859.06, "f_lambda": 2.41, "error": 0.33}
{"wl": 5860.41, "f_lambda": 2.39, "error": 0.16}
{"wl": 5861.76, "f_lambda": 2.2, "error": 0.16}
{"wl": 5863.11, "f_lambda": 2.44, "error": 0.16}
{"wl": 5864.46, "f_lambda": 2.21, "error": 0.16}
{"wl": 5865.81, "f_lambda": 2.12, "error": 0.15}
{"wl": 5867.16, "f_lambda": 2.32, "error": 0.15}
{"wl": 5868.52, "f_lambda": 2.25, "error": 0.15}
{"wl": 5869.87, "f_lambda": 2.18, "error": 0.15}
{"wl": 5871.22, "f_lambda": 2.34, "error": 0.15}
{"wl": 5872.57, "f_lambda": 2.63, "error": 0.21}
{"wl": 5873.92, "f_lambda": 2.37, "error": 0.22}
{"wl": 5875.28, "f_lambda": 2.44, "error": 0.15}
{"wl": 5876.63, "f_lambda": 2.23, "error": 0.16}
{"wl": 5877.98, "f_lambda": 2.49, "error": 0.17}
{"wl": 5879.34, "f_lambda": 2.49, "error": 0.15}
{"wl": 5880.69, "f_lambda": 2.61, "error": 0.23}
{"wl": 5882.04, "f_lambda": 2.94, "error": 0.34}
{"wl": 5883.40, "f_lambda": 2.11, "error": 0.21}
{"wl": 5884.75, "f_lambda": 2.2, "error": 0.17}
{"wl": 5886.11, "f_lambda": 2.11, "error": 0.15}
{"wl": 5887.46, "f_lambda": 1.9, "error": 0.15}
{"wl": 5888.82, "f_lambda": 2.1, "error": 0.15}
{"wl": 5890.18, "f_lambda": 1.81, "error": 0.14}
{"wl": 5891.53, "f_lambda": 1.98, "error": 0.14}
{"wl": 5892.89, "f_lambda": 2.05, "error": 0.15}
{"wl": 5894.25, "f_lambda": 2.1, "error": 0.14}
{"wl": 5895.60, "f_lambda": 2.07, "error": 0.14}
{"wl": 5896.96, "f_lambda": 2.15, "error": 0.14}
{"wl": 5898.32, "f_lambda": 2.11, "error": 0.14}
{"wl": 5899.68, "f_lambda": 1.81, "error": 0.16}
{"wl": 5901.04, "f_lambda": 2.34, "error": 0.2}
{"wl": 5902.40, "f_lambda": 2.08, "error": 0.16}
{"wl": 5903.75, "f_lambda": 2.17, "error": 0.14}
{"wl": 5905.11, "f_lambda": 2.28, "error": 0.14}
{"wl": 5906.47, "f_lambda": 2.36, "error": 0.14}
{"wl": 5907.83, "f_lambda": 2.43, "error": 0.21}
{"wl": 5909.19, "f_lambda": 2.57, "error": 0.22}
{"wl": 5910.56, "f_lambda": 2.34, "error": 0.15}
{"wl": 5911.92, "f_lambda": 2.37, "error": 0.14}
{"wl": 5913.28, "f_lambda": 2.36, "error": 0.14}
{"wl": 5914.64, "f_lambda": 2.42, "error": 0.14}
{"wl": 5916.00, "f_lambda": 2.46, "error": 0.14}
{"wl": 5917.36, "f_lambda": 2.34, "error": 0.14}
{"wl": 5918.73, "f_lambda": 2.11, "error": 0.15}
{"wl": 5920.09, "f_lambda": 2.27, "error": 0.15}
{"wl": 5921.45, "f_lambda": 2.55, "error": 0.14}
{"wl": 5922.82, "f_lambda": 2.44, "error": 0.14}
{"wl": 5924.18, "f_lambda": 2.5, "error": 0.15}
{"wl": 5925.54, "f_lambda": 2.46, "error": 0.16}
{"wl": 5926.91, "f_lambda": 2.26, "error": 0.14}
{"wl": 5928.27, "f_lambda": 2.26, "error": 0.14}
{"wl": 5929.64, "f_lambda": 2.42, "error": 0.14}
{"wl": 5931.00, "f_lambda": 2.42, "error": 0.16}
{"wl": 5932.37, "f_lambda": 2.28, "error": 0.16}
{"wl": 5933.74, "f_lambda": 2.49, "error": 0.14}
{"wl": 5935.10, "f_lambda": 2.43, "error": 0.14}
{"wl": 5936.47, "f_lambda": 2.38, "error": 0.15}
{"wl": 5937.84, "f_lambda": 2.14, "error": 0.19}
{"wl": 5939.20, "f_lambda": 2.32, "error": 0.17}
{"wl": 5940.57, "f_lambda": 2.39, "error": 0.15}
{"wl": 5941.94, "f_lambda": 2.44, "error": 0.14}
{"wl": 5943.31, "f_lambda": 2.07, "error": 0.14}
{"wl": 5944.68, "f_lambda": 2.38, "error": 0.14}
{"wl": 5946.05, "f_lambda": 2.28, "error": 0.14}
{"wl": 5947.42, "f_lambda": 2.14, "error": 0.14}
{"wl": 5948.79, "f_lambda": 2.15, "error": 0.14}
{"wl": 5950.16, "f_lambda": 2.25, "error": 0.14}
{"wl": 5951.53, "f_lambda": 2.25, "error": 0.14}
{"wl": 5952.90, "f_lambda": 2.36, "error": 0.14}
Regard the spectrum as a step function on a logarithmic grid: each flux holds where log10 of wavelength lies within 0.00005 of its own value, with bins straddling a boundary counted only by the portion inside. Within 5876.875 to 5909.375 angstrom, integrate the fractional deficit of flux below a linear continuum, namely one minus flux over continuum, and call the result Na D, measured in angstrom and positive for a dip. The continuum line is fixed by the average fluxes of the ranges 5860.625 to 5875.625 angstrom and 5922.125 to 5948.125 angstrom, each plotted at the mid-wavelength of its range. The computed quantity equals 1.6 angstrom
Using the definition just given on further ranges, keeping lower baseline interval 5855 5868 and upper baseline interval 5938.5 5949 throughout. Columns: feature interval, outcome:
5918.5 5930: -0.42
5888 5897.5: 1.13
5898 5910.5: 0.29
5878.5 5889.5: 0.02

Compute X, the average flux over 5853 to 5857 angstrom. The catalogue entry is 2.45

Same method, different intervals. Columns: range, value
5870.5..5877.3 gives 2.4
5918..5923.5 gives 2.34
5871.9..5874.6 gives 2.5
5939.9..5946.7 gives 2.31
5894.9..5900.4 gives 2.04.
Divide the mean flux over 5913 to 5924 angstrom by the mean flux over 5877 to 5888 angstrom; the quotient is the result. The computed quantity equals 1.0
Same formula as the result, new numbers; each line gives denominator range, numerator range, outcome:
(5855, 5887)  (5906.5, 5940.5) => 1.01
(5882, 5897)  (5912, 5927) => 1.14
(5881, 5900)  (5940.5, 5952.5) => 1.07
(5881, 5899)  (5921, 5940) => 1.11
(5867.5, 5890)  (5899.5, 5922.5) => 1.00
